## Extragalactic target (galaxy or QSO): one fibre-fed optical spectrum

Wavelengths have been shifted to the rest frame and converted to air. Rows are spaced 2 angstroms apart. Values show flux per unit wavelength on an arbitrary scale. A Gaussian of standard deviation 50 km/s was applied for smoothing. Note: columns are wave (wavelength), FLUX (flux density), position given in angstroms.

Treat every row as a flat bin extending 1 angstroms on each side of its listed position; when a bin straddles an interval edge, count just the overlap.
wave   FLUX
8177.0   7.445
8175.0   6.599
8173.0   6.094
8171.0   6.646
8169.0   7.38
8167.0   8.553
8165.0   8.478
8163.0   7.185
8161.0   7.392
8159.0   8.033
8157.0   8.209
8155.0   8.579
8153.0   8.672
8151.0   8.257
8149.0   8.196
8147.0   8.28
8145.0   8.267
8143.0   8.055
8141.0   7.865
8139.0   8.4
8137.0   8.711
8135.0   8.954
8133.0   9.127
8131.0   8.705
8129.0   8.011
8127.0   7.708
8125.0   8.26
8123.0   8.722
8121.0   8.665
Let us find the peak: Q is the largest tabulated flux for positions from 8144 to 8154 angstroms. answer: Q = 8.672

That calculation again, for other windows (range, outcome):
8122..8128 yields 8.722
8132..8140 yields 9.127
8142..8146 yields 8.267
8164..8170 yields 8.553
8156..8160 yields 8.209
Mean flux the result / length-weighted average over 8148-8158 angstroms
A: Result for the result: 8.38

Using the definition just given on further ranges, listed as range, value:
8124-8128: 7.98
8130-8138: 8.87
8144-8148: 8.27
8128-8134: 8.61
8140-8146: 8.06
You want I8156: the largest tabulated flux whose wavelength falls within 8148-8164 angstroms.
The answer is 8.672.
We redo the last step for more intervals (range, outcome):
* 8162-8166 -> 8.478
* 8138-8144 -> 8.4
